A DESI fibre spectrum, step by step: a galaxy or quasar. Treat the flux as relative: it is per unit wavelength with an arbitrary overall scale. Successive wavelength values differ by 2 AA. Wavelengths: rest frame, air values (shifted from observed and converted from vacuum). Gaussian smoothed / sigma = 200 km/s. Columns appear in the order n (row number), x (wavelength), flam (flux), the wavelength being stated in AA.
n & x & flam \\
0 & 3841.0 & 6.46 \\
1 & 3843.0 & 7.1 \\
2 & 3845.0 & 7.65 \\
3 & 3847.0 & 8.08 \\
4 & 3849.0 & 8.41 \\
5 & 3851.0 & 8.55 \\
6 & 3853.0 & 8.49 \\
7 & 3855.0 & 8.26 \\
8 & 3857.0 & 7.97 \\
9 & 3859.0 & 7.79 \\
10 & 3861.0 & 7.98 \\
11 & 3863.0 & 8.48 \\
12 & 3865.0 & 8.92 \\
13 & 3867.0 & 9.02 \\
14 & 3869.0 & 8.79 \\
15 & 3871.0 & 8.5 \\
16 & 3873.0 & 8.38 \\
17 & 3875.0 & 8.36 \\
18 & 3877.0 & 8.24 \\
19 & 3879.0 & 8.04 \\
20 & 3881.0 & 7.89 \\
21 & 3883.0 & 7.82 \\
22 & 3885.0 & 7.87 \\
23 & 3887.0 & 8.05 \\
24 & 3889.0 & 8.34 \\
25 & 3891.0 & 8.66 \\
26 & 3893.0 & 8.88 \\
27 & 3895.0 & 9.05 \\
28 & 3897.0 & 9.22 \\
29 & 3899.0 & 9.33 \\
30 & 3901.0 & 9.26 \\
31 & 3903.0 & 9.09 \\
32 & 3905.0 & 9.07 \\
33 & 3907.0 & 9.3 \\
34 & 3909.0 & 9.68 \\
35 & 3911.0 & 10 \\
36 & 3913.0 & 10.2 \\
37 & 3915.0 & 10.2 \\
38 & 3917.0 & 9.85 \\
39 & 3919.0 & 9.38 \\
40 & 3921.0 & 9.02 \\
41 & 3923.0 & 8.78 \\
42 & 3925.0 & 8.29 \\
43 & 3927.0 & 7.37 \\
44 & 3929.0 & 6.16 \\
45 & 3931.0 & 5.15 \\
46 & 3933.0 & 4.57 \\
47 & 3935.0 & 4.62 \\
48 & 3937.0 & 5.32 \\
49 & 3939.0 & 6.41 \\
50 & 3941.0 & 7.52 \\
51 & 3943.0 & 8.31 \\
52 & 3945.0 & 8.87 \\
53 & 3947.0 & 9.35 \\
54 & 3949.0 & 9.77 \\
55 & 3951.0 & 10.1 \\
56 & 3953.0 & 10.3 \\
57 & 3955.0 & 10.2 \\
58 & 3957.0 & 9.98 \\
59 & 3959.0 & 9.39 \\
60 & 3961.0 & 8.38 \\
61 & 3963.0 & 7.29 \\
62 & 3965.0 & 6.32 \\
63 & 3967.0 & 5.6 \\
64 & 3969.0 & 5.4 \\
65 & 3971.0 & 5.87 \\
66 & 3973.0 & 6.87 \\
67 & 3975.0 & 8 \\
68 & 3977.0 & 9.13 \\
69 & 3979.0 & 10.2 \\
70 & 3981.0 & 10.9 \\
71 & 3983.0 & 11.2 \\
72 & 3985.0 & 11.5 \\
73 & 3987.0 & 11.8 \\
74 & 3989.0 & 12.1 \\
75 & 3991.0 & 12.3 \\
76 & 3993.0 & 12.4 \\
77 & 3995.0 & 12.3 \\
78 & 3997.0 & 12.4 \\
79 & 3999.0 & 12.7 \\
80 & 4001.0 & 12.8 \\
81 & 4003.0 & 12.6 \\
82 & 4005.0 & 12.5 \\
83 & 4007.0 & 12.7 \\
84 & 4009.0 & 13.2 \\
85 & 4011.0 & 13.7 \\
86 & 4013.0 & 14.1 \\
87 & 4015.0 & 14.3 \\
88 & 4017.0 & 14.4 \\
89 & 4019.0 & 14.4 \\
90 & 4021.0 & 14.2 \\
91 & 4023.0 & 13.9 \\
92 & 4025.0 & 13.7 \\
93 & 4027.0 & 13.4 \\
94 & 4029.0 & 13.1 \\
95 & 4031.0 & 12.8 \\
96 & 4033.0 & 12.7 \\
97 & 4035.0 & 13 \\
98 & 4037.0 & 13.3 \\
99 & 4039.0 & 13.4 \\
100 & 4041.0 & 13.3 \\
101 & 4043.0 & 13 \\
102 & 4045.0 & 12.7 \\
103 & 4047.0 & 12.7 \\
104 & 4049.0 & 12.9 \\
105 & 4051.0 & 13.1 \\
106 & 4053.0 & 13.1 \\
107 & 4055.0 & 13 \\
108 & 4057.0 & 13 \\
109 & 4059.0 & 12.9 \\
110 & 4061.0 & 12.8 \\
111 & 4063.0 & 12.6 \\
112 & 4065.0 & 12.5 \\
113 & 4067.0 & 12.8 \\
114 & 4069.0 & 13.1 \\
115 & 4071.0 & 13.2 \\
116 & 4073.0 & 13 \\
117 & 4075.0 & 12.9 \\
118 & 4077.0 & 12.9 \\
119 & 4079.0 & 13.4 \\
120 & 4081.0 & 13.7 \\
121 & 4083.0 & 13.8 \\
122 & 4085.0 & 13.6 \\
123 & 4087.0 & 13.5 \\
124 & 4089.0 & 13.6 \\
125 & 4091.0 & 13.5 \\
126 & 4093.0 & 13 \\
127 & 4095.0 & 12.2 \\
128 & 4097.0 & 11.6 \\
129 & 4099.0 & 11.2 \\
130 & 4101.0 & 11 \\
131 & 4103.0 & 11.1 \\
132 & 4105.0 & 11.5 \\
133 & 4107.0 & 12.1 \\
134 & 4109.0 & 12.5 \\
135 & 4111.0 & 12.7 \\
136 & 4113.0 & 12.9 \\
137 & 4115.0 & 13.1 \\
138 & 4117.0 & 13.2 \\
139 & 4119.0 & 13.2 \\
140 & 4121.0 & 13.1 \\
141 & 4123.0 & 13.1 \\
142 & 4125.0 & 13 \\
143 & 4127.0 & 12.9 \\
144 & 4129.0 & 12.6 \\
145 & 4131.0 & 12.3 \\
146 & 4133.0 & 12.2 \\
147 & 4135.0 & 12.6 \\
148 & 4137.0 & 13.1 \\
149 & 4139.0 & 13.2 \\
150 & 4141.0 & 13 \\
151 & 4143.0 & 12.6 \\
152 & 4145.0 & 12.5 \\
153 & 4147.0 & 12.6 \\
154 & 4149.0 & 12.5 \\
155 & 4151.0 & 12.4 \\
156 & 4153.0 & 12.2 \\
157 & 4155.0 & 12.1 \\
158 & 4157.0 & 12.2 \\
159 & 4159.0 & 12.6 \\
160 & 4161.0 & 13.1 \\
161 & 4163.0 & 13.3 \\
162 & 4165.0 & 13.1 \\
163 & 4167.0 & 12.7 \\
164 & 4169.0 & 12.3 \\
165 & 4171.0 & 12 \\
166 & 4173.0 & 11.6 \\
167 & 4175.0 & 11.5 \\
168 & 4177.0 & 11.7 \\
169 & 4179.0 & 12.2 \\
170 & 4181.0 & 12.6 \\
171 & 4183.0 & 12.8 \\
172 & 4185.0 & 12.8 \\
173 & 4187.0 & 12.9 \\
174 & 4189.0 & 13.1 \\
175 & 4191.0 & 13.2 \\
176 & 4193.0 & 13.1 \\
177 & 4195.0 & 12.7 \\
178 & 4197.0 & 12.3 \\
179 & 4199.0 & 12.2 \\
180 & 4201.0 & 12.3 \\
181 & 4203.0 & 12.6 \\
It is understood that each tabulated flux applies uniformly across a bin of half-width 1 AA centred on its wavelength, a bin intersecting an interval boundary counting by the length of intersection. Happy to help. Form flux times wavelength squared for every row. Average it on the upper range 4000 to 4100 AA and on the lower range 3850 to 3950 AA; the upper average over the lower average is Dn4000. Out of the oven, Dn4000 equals 1.7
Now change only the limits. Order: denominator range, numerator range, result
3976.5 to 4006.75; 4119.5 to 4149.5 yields 1.15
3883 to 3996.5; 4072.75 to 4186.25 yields 1.57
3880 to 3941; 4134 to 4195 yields 1.74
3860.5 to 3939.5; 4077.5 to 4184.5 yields 1.70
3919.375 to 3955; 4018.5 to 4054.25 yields 1.80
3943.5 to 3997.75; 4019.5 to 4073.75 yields 1.43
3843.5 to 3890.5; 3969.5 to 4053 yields 1.61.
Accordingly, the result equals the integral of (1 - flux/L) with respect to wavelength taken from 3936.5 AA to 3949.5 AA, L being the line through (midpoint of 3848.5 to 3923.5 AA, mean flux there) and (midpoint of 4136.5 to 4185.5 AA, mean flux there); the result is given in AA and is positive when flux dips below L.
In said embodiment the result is 2.2 AA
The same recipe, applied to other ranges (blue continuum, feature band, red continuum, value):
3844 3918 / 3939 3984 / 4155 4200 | 5.5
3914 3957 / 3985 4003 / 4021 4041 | -1.6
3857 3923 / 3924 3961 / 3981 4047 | 9.5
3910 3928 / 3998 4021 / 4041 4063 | -3.3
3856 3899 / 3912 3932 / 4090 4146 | 1.6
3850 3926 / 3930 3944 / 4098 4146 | 5.2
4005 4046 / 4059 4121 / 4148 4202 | 1.4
